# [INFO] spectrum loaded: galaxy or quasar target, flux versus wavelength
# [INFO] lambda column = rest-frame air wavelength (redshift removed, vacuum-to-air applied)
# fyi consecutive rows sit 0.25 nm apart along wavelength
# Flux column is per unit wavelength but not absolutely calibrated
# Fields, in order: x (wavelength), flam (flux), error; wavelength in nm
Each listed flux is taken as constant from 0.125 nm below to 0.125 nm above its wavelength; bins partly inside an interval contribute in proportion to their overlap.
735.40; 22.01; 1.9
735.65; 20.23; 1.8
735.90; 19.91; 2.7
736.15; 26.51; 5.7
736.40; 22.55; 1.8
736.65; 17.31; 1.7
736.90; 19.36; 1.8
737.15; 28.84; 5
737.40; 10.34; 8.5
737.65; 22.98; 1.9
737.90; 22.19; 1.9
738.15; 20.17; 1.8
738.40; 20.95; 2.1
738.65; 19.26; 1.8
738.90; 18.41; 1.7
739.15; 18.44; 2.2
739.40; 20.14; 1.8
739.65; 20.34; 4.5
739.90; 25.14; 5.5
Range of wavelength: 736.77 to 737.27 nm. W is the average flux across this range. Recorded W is 24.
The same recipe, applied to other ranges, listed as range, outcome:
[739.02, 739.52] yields 19.3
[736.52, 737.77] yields 19.8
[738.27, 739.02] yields 19.6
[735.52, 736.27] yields 22.2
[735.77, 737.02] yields 21.1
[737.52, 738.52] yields 21.5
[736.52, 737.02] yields 18.4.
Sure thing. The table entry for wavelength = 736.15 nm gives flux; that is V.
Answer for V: 26.51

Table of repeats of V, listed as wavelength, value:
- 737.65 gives 22.98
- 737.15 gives 28.84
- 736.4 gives 22.55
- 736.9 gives 19.36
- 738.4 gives 20.95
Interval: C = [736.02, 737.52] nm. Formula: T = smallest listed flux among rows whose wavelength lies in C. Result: 10.34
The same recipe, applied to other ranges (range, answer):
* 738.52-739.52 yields 18.41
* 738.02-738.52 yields 20.17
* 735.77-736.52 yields 19.91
